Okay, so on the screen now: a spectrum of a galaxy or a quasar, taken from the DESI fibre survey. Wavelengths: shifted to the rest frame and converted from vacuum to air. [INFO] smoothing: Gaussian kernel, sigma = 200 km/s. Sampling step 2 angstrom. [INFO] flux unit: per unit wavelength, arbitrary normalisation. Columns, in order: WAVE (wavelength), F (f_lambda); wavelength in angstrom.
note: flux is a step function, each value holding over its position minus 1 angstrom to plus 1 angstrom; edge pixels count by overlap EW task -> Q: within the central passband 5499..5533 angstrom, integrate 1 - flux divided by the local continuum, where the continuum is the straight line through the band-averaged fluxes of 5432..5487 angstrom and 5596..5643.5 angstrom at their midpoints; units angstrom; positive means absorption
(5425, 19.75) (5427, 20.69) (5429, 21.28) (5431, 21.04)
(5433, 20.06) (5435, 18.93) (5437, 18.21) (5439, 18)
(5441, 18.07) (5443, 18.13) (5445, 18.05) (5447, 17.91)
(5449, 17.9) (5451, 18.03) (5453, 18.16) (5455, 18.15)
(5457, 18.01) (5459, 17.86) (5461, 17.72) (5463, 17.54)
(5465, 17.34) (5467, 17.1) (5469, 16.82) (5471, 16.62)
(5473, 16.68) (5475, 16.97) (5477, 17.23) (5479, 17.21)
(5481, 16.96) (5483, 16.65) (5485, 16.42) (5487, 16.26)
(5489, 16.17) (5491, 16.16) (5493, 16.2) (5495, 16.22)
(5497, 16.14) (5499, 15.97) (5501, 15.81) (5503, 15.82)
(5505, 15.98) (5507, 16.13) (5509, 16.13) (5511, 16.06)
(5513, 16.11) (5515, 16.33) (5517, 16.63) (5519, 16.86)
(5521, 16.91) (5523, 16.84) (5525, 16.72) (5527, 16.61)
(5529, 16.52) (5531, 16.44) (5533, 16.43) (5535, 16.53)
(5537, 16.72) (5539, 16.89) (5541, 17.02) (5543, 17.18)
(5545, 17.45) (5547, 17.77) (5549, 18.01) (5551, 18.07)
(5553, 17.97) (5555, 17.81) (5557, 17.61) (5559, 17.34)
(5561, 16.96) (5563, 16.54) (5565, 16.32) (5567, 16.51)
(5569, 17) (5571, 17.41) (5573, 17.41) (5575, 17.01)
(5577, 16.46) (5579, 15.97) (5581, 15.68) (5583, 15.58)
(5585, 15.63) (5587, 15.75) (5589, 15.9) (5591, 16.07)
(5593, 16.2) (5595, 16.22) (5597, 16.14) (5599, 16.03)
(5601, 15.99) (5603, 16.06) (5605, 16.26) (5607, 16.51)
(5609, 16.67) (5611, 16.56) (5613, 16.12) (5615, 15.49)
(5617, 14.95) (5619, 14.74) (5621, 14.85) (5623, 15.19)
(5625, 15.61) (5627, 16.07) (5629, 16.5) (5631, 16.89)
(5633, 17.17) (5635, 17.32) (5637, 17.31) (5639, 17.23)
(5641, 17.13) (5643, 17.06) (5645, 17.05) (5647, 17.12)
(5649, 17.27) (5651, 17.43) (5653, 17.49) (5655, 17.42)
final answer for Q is 1.5 angstrom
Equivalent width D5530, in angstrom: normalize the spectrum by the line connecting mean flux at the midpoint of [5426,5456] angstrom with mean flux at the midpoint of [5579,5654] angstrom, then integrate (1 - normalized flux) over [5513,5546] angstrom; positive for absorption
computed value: 1.5 angstrom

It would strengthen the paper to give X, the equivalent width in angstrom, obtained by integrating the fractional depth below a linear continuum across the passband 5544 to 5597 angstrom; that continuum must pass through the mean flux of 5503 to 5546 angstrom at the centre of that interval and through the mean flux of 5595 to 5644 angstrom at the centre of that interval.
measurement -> -1.2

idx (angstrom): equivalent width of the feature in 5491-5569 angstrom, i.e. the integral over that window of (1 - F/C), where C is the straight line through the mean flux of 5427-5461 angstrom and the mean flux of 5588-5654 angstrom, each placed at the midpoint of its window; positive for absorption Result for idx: 3.6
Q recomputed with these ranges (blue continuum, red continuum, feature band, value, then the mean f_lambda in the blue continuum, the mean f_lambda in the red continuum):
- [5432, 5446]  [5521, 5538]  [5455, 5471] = 0.5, 18.5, 16.6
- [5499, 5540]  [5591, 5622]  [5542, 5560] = -1.6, 16.4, 15.9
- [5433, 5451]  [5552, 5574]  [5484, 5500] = 1.4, 18.2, 17.2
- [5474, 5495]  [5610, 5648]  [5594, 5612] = 0.1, 16.6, 16.3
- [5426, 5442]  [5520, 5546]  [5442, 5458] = 0.9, 19.5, 16.8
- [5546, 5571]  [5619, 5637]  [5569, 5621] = 1.9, 17.3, 16.2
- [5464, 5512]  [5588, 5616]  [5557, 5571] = -0.5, 16.5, 16.2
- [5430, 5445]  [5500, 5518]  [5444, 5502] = 1.5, 18.9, 16.1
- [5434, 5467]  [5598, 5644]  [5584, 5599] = 0.5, 18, 16.2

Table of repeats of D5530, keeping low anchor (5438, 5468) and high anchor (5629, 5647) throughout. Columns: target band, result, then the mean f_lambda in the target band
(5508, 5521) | 0.90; 16.4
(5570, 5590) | 1.23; 16.3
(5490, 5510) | 1.83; 16.1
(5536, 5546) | 0.26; 17.1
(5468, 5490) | 1.28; 16.7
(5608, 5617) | 0.60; 16.1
